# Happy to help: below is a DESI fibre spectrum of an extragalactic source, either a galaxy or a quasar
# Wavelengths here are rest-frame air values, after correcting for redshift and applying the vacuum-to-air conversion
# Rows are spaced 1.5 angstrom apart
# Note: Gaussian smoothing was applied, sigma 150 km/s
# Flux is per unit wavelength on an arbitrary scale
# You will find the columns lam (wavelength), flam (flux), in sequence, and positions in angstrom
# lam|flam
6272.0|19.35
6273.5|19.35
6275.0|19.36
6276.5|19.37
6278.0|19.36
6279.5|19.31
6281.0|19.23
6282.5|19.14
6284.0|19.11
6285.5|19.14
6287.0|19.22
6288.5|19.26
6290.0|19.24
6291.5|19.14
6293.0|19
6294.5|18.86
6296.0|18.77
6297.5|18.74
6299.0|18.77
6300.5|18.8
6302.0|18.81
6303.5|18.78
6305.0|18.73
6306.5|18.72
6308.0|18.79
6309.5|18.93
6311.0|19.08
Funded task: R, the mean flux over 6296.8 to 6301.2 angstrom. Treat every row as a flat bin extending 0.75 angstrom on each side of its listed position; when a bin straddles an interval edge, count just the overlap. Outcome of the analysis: 18.8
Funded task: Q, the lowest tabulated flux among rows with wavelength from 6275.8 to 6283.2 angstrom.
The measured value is 19.14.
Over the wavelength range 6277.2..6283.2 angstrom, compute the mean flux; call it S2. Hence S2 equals 19.3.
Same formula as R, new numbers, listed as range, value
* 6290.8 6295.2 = 19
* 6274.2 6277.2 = 19.4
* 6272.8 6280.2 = 19.4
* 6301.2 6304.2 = 18.8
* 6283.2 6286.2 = 19.1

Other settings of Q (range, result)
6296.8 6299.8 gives 18.74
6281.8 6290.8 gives 19.11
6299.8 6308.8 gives 18.72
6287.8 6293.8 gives 19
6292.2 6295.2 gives 18.86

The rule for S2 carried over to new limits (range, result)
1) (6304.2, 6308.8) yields 18.7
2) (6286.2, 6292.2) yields 19.2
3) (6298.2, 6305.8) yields 18.8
